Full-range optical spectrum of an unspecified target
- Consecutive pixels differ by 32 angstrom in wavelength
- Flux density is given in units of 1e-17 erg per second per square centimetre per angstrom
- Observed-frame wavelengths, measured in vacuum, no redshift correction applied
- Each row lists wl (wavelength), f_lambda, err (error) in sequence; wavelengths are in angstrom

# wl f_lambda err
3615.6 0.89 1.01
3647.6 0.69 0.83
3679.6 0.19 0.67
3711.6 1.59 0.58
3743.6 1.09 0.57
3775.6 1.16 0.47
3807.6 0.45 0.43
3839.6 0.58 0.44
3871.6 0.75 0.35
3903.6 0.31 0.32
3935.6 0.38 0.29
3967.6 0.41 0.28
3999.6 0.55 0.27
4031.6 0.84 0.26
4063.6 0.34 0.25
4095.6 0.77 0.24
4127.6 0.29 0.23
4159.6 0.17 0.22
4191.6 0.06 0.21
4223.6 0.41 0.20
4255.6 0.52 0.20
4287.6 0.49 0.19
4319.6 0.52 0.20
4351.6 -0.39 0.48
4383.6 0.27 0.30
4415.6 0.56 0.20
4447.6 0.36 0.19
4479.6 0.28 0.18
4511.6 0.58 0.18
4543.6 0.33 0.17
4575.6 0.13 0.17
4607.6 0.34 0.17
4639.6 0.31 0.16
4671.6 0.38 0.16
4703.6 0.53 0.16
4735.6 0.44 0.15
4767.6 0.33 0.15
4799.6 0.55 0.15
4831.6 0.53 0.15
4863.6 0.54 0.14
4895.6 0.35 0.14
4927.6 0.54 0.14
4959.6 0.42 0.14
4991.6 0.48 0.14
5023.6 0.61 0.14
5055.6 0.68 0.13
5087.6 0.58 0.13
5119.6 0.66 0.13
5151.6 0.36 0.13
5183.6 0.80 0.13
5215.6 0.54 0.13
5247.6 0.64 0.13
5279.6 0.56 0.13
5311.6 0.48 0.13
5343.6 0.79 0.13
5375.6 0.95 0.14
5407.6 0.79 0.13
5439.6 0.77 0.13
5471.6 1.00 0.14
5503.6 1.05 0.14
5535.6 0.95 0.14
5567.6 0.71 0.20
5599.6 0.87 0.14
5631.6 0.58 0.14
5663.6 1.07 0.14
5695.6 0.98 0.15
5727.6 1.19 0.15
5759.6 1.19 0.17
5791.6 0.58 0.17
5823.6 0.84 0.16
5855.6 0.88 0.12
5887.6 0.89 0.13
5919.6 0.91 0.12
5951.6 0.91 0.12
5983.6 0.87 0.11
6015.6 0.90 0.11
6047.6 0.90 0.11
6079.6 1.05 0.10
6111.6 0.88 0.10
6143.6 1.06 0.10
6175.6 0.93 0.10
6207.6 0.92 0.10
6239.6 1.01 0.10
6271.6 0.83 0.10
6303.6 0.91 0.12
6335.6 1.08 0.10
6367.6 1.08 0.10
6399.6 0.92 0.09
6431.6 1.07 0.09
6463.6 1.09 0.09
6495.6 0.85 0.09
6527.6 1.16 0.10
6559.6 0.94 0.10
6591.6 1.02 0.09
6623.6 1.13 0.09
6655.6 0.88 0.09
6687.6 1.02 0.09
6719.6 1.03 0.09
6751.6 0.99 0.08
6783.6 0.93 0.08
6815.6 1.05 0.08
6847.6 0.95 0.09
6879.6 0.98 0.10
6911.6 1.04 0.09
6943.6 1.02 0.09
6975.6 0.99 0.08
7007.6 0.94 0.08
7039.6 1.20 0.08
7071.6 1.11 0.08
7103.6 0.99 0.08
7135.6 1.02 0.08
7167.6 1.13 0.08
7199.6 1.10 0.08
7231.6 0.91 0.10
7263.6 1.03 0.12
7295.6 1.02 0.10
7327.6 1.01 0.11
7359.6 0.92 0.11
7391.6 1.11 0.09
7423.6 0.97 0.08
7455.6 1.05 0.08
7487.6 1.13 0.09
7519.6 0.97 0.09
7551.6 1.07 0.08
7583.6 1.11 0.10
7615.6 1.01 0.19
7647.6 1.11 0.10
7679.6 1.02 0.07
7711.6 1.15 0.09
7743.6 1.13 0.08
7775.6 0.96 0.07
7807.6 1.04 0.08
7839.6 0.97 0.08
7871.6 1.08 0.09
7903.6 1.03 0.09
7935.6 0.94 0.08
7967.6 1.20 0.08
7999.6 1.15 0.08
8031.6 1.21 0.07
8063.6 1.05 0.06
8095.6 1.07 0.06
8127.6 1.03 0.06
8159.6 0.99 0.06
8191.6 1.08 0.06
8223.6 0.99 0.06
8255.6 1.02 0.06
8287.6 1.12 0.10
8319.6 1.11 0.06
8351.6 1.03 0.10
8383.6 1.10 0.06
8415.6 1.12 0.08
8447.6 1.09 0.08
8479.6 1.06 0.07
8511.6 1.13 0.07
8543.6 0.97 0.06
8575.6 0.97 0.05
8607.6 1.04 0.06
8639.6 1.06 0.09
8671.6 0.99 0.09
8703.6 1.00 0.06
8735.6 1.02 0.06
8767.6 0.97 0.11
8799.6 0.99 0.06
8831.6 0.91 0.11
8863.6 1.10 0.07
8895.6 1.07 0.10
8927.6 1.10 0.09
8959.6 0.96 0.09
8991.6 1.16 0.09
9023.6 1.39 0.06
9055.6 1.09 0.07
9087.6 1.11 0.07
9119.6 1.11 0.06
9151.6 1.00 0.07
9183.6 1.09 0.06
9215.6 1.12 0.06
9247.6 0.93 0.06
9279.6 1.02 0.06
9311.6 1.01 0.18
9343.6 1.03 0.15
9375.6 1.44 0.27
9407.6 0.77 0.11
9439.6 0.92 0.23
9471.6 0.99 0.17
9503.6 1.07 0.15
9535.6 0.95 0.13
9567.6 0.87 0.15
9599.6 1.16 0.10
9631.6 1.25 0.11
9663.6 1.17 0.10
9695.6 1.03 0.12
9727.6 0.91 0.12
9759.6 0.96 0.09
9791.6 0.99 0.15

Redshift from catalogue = 0.372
